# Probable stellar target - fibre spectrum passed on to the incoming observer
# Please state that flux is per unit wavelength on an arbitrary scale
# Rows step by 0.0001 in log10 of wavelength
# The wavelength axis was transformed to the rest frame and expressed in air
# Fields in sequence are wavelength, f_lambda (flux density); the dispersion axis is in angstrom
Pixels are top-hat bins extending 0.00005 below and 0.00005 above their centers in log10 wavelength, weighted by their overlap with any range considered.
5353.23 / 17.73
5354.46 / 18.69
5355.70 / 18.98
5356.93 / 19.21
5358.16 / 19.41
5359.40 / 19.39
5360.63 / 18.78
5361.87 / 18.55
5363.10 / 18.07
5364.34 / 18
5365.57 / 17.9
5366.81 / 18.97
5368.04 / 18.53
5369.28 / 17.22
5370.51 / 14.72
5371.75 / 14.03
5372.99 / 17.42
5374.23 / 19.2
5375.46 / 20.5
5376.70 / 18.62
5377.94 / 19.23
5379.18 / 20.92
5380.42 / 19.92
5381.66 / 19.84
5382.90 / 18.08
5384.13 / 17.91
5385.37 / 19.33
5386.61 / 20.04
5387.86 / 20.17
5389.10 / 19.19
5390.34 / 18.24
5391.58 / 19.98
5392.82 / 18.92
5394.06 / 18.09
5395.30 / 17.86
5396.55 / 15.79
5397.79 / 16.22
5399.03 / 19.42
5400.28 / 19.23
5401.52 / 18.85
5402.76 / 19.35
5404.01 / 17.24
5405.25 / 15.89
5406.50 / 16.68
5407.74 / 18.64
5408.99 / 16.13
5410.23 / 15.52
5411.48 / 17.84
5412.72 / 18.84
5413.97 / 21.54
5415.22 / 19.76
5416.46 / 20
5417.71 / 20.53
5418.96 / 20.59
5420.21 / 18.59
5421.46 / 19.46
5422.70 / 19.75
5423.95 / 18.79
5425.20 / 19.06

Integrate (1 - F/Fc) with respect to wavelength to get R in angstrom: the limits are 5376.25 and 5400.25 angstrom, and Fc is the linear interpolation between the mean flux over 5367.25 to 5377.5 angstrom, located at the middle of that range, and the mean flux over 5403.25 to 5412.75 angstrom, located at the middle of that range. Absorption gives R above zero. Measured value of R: -2.08 angstrom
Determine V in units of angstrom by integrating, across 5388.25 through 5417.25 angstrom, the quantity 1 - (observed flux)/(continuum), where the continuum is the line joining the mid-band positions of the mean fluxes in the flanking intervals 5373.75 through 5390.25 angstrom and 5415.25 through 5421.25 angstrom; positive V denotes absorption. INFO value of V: 2.1 angstrom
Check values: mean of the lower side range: 19.4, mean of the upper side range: 19.9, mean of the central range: 18.3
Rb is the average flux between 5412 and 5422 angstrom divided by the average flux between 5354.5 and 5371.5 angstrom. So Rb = 1.1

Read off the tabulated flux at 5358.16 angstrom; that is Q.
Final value 19.41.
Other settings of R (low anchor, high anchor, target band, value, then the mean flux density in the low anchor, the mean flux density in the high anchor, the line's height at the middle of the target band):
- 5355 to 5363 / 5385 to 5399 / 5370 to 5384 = 0.24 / 19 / 18.5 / 18.7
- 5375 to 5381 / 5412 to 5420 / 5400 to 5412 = 1.52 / 19.8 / 20.1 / 20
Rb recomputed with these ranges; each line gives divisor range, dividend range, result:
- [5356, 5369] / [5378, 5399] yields 1.01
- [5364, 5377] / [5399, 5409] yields 1.01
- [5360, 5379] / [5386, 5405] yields 1.03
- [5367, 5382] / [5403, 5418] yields 0.99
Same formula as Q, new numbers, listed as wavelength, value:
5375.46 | 20.5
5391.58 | 19.98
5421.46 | 19.46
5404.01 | 17.24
